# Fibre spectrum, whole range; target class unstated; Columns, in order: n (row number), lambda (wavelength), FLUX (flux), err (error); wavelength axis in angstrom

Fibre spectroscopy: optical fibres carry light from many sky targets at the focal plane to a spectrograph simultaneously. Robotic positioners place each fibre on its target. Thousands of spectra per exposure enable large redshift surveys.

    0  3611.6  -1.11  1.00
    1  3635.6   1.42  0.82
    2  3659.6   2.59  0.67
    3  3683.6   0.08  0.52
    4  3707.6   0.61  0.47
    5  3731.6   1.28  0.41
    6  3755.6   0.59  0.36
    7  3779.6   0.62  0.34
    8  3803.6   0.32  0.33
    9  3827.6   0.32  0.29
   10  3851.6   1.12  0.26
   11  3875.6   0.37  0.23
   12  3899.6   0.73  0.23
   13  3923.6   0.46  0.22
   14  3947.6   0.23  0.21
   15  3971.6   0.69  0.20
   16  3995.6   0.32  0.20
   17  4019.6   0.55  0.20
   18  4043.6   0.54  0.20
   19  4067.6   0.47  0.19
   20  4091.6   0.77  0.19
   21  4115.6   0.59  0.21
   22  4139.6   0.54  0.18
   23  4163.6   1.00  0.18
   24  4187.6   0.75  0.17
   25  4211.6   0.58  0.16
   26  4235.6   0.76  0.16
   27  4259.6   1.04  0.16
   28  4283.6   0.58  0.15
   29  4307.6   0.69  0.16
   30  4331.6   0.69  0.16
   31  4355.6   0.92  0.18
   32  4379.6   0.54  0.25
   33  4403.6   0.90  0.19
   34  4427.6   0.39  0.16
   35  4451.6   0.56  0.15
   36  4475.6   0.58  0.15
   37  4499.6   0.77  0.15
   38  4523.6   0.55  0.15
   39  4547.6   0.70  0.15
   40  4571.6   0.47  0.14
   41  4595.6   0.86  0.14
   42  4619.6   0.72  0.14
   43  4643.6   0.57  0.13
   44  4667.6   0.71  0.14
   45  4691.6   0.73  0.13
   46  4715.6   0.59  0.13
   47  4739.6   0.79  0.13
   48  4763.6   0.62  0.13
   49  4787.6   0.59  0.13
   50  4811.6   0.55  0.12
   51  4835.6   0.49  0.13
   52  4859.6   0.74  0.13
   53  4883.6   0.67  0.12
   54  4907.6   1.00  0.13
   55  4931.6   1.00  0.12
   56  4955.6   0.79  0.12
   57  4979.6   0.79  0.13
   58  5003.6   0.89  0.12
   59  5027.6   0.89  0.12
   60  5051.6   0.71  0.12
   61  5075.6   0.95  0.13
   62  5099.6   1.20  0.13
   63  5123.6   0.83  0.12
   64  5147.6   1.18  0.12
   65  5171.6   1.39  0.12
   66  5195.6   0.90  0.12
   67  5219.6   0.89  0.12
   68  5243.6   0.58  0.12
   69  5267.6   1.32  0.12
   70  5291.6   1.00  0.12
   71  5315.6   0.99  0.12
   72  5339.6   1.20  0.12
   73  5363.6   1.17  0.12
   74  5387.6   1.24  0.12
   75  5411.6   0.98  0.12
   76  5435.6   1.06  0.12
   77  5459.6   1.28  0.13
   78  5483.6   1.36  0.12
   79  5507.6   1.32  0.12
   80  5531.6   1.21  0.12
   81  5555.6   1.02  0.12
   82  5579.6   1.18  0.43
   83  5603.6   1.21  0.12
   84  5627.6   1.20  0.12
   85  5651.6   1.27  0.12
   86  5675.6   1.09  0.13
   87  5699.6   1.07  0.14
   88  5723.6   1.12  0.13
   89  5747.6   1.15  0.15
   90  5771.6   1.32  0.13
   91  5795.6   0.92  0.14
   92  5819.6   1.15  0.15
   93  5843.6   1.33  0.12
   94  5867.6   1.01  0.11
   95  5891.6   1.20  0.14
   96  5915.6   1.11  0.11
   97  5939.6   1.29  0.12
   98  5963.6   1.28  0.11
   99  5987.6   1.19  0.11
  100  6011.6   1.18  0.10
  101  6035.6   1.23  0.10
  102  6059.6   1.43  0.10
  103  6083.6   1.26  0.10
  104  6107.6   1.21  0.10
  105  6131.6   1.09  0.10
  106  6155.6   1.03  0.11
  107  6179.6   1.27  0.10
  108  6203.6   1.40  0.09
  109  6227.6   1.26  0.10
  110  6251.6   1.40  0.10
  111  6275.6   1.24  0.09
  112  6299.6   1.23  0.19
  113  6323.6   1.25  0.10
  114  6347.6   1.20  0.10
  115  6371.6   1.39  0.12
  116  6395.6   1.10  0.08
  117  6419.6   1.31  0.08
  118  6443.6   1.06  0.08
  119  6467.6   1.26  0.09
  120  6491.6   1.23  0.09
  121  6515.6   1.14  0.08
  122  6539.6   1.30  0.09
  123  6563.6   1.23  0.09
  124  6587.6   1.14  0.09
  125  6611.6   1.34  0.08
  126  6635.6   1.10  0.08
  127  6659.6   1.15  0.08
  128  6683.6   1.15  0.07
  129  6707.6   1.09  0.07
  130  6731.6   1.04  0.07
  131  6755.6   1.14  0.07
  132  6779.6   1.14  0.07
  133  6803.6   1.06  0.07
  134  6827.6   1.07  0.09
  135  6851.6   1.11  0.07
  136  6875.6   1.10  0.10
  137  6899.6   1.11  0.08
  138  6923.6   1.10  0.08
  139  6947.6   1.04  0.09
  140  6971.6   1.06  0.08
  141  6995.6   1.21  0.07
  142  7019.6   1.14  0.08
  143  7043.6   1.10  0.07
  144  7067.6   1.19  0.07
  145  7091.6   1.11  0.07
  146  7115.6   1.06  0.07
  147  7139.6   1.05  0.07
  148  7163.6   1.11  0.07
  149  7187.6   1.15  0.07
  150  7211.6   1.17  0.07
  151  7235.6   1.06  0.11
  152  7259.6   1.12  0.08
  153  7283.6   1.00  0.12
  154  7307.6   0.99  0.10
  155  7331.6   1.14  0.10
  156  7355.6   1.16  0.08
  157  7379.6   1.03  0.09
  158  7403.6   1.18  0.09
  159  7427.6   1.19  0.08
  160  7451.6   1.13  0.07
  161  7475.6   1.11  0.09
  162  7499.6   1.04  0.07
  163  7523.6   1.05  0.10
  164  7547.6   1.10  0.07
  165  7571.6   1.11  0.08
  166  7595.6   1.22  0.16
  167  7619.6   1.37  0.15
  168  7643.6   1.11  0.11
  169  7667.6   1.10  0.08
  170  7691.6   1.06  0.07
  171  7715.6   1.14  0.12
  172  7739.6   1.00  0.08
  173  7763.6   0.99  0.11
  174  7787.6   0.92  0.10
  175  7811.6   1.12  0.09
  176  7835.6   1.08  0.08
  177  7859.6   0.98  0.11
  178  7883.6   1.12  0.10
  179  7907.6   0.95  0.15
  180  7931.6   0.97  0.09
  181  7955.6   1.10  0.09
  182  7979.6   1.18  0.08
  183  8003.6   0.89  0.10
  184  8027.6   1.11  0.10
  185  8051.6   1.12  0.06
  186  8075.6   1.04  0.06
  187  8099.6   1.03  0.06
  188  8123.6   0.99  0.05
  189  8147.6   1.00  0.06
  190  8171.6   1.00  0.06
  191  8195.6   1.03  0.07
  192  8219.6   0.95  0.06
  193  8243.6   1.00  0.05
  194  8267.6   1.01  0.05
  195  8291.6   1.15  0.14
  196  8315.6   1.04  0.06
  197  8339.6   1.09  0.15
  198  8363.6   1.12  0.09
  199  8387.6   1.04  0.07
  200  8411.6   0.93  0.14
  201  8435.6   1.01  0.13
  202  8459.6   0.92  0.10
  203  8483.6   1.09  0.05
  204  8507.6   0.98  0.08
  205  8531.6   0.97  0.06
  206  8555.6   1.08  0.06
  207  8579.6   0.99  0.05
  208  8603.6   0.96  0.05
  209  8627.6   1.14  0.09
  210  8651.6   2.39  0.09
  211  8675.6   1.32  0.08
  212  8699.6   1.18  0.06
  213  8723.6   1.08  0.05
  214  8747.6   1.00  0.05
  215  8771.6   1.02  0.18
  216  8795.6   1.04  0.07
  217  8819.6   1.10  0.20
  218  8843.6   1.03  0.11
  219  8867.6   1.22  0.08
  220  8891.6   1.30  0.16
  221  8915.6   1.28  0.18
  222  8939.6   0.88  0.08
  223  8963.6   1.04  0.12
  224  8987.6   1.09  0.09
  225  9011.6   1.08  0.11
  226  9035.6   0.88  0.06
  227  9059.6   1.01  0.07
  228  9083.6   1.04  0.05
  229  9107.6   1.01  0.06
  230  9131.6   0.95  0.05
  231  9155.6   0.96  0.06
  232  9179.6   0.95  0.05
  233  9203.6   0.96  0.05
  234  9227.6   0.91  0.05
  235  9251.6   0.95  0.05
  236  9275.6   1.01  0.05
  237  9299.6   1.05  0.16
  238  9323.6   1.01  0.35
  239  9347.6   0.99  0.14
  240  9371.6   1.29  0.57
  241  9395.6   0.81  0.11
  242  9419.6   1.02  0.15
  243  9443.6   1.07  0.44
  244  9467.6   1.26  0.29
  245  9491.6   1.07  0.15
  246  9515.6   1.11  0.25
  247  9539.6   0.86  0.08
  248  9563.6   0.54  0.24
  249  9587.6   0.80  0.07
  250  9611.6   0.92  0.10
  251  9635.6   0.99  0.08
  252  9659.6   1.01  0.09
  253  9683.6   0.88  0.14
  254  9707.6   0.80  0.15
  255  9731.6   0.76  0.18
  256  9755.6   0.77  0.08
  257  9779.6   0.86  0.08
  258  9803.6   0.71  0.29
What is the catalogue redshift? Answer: 0.319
